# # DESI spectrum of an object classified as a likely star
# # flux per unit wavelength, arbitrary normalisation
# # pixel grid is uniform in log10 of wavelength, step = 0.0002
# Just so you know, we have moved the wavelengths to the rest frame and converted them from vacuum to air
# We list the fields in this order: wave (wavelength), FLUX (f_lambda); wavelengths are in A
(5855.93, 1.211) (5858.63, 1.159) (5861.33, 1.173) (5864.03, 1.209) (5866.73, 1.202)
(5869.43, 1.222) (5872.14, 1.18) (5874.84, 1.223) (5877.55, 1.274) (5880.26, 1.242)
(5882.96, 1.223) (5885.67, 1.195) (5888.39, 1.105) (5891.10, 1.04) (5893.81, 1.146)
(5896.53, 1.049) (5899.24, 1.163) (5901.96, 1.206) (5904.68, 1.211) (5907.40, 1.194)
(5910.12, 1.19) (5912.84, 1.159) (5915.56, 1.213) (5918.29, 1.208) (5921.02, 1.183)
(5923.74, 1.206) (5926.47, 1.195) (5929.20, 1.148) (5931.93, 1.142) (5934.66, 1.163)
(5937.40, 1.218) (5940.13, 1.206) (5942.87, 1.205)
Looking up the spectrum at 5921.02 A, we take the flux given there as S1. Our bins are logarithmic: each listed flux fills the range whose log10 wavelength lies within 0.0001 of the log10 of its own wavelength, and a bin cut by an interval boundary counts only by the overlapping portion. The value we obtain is 1.183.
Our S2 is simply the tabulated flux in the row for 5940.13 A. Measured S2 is 1.206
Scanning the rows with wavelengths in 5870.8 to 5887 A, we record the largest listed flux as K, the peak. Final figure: 1.274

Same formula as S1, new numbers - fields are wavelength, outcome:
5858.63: 1.159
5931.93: 1.142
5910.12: 1.19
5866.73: 1.202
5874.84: 1.223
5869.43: 1.222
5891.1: 1.04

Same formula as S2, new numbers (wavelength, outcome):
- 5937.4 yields 1.218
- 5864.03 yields 1.209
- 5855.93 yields 1.211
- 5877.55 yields 1.274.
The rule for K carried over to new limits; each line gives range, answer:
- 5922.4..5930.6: 1.206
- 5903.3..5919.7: 1.213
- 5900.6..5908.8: 1.211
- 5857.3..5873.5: 1.222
